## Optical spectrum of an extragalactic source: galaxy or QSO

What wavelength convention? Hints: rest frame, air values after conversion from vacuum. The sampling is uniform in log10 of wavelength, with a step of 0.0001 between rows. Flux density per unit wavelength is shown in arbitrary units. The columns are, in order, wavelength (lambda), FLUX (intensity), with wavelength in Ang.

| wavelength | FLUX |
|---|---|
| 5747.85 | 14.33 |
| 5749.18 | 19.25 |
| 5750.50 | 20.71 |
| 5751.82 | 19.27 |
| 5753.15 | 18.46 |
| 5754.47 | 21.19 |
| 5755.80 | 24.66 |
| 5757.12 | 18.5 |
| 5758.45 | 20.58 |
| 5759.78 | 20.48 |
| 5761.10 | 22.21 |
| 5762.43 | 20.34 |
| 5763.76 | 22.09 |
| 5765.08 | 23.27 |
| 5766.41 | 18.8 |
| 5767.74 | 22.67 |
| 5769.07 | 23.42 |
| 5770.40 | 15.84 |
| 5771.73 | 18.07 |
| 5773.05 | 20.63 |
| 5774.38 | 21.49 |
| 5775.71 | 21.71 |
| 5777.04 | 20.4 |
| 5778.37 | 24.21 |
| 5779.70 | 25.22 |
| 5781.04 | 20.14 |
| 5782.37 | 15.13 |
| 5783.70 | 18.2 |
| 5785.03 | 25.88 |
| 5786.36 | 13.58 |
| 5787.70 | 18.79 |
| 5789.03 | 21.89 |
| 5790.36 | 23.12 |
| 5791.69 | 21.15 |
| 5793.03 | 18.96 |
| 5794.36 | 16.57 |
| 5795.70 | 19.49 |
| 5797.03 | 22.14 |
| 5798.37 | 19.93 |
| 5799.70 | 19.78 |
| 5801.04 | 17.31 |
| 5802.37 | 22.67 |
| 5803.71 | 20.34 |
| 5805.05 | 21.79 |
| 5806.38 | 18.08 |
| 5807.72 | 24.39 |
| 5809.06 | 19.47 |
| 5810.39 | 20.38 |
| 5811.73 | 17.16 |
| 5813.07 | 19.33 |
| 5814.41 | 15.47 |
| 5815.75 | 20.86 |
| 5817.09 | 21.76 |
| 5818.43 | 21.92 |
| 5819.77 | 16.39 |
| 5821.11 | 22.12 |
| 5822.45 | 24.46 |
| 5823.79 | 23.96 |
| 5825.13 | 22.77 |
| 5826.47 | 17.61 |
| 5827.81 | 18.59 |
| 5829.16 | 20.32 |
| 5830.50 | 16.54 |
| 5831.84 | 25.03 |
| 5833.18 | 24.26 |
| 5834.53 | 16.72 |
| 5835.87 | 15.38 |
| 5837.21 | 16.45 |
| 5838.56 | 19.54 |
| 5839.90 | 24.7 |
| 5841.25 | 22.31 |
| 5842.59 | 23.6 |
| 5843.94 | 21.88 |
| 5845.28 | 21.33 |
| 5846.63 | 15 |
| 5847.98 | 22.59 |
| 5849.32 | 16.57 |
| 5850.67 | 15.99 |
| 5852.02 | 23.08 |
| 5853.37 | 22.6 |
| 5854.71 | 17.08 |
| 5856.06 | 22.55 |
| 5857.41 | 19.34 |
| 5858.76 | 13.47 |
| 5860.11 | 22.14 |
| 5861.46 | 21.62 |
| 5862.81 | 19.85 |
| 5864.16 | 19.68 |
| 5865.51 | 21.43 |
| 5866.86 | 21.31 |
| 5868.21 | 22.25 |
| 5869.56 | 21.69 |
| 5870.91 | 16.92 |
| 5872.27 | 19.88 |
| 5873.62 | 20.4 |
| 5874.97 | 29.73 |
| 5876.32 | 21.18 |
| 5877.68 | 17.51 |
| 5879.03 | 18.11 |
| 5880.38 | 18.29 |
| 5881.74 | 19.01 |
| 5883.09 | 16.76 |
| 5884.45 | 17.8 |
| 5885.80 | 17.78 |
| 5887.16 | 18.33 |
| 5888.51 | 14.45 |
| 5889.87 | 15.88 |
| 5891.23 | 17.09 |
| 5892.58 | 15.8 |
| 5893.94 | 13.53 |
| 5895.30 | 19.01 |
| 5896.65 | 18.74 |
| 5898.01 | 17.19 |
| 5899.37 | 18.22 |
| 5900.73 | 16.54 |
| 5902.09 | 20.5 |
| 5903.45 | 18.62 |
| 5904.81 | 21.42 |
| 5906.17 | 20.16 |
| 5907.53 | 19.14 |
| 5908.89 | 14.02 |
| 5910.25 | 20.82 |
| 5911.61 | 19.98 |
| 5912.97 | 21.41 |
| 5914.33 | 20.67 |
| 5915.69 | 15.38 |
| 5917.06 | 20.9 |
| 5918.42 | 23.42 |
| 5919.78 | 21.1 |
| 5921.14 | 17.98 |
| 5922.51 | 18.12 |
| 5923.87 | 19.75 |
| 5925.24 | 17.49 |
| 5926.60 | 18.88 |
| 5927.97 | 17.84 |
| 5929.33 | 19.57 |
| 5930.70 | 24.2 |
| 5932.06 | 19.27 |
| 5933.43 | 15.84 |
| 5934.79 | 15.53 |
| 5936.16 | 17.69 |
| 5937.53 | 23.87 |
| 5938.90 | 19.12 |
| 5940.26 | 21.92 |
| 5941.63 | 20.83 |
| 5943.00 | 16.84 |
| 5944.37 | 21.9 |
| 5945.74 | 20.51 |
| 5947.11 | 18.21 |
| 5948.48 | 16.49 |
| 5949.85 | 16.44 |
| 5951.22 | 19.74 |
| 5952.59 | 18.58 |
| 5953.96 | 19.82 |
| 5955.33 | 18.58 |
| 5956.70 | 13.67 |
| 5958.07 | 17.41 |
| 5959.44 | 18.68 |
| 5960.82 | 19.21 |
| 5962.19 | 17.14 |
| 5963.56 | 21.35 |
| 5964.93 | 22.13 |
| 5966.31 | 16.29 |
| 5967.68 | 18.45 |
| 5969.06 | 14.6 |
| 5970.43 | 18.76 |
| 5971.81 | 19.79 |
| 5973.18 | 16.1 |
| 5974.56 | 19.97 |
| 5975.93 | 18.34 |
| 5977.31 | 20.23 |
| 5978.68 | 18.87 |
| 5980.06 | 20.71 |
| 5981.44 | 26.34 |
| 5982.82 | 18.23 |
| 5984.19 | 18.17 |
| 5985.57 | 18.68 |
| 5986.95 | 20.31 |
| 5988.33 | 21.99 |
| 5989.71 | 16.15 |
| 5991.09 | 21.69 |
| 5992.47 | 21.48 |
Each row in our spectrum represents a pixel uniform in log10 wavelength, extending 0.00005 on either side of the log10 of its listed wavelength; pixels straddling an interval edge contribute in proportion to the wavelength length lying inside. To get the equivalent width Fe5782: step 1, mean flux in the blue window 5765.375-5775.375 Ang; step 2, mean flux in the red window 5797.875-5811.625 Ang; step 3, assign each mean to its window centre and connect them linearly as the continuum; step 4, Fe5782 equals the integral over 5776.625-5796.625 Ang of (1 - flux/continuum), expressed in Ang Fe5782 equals 0.1 Ang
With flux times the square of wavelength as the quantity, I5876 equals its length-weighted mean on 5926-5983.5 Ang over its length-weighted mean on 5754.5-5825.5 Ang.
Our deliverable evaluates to 0.98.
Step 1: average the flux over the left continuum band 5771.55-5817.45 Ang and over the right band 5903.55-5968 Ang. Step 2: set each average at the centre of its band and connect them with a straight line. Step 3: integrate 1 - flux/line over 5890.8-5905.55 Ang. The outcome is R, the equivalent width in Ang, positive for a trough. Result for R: 1.1 Ang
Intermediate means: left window 20.2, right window 19.1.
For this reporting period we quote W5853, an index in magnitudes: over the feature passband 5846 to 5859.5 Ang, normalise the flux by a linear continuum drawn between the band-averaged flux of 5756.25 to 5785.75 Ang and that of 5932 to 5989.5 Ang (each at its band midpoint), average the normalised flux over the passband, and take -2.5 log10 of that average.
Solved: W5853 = 0.067 mag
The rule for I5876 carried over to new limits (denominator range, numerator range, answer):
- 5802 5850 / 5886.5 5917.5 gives 0.92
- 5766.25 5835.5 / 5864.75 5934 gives 0.97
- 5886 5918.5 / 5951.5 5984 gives 1.05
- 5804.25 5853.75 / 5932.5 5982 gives 0.97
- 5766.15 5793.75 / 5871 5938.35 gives 0.96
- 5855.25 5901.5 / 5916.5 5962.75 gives 1.03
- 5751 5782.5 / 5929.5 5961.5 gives 0.96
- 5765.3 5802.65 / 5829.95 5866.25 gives 1.01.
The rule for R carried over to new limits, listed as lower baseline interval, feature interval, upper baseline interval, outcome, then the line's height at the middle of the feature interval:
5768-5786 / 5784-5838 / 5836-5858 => 1.0 Ang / 20.5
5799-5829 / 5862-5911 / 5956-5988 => 2.0 Ang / 19.6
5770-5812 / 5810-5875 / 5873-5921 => -2.4 Ang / 19.5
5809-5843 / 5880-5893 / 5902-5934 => 1.7 Ang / 19.7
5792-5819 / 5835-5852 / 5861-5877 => 0.9 Ang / 20.8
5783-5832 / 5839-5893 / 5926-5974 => -0.3 Ang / 19.6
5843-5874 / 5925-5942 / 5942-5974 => -0.6 Ang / 18.7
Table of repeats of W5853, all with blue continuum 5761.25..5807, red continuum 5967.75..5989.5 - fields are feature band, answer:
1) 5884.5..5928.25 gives 0.07 mag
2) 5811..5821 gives 0.06 mag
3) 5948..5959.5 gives 0.10 mag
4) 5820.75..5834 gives -0.07 mag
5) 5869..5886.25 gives 0.01 mag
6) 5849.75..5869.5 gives -0.01 mag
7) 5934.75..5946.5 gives -0.03 mag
